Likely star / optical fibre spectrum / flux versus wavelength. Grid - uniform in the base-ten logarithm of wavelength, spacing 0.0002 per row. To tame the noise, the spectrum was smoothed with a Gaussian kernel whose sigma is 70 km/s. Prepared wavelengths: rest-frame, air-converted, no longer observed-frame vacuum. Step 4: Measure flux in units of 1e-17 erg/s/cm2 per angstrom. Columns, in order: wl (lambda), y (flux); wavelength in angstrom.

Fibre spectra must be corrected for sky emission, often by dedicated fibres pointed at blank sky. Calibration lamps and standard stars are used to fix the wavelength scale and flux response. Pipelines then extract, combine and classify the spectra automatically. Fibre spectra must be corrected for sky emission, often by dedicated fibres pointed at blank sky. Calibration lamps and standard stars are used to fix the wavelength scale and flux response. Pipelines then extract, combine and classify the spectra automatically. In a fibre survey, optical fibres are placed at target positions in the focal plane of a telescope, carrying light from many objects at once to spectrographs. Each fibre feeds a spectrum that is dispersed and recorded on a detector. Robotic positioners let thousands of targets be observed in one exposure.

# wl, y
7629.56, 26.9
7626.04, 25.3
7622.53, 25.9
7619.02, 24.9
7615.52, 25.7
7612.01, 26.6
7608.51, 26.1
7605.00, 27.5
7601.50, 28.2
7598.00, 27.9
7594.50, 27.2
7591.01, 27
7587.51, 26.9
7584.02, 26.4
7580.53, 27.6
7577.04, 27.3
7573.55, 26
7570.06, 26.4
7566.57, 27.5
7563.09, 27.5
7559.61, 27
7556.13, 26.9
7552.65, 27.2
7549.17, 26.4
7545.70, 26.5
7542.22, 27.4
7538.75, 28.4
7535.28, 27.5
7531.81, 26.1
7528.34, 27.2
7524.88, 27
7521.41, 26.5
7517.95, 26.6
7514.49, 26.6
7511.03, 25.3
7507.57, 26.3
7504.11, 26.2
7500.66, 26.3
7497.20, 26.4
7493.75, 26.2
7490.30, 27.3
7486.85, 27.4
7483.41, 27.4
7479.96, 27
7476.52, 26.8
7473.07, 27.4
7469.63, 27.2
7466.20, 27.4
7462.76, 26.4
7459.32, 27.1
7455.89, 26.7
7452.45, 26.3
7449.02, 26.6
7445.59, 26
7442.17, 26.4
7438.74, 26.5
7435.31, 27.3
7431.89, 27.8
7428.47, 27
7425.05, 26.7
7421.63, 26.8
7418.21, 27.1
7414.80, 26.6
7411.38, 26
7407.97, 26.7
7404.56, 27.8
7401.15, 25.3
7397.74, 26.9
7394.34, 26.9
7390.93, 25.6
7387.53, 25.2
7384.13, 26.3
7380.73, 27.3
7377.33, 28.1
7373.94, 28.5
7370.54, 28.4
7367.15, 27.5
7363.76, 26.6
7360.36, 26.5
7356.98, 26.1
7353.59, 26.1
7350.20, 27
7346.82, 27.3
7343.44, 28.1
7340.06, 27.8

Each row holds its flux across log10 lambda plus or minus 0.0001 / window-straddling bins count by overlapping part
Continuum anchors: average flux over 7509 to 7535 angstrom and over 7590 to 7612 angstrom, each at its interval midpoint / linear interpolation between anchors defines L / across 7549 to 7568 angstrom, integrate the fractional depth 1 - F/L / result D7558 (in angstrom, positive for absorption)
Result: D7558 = -0.2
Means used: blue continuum 26.5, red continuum 27.3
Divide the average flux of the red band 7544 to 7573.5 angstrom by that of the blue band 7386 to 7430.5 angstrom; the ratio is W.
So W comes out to 1.0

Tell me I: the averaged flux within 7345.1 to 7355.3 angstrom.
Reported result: 26.8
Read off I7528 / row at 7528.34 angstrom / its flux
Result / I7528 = 27.2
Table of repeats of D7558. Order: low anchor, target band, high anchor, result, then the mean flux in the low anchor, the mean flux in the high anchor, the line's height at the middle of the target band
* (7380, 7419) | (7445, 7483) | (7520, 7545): -0.1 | 26.4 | 27.1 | 26.8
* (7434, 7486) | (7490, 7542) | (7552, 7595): 0.5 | 26.8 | 27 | 26.9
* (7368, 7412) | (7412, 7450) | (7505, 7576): 0.1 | 26.9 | 26.8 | 26.9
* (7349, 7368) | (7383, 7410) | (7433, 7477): 0.3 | 26.6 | 26.8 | 26.7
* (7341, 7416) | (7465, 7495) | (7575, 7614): -0.2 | 26.9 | 27.1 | 27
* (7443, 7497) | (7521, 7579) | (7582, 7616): -0.1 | 26.9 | 27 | 26.9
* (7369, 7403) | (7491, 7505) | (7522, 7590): 0.3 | 26.8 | 27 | 26.9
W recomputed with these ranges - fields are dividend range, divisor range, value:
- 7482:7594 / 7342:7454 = 1.00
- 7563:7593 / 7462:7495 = 0.99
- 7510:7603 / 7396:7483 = 1.01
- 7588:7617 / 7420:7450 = 1.01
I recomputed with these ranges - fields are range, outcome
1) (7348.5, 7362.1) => 26.4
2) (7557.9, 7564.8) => 27.3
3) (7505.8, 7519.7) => 26.2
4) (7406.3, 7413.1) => 26.3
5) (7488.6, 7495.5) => 26.8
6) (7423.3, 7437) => 27.2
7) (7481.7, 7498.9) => 27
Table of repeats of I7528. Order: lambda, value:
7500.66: 26.3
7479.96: 27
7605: 27.5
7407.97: 26.7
